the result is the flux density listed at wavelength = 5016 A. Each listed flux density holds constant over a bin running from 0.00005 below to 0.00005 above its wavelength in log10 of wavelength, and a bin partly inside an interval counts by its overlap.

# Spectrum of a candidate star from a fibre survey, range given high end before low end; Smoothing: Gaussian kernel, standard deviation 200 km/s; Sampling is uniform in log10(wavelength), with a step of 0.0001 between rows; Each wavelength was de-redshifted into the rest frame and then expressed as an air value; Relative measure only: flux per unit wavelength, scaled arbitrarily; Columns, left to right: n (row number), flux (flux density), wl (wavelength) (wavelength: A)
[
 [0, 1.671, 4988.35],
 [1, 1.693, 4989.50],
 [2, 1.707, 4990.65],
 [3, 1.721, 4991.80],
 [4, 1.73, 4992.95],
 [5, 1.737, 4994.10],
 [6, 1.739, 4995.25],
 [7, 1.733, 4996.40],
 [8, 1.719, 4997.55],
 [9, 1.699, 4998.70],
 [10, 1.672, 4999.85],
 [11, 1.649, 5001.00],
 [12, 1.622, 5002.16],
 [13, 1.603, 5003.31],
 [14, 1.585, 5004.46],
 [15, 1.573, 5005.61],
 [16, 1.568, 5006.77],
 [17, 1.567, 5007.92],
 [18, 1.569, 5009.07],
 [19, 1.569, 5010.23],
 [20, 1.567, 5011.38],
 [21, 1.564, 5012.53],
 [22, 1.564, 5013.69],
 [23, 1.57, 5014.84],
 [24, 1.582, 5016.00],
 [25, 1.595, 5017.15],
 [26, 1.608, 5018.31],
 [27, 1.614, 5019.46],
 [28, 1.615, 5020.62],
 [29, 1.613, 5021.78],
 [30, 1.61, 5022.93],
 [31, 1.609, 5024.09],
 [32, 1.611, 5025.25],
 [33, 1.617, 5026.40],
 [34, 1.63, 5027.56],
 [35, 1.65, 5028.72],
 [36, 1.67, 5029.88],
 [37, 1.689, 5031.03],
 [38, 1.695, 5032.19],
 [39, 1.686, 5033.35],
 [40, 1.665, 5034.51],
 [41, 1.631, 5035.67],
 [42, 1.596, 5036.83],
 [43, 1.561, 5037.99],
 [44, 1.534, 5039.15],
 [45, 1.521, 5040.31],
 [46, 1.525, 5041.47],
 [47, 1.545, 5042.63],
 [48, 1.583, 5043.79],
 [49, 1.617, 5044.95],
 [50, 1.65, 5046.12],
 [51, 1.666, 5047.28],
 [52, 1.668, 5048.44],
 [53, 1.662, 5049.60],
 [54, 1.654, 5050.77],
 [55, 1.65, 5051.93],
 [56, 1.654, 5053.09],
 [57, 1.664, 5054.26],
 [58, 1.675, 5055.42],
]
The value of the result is 1.582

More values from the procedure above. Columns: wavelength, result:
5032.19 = 1.695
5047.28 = 1.666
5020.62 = 1.615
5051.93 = 1.65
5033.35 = 1.686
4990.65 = 1.707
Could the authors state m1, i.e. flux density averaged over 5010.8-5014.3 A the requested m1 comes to 1.57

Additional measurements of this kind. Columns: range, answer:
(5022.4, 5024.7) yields 1.61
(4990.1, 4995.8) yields 1.73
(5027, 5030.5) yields 1.65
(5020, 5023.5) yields 1.61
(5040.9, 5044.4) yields 1.55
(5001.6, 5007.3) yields 1.59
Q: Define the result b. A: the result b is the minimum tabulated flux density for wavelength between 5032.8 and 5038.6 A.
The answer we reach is 1.561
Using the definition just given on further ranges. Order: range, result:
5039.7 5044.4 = 1.521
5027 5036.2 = 1.63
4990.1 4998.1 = 1.707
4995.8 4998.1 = 1.719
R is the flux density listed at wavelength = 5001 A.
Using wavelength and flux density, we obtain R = 1.649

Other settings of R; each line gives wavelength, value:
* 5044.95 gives 1.617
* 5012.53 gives 1.564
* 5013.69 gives 1.564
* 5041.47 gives 1.525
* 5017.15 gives 1.595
